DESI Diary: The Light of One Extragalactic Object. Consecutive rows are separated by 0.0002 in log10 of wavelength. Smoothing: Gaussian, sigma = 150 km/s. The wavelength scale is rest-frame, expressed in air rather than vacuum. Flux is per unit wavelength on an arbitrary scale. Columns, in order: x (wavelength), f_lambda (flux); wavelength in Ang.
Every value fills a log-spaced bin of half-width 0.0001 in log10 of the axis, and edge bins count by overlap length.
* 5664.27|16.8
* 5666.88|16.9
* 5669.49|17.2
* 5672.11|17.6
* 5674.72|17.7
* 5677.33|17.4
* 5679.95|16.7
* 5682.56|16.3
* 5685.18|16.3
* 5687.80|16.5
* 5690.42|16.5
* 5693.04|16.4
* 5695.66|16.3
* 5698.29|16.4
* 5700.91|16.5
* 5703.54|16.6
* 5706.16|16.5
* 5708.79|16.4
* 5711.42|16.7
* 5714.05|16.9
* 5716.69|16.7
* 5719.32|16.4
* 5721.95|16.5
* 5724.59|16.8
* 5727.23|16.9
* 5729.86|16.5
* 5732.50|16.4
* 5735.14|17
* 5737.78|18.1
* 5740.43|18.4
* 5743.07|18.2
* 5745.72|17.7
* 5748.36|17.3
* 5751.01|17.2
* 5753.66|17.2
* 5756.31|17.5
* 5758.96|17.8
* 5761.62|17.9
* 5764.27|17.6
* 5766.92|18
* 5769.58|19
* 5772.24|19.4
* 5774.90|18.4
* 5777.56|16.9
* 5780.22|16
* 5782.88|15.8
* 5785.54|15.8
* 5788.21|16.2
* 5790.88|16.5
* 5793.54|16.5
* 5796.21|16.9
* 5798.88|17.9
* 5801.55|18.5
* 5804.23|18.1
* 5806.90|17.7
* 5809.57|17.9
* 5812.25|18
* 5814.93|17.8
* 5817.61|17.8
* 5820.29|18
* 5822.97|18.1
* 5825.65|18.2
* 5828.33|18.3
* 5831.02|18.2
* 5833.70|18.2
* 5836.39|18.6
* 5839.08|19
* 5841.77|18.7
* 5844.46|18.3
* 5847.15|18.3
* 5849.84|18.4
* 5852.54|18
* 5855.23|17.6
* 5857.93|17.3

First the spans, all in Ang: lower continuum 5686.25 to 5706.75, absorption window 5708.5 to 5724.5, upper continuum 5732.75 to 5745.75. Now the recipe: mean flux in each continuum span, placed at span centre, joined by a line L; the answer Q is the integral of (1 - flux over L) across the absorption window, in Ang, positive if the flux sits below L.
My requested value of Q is 0.4 Ang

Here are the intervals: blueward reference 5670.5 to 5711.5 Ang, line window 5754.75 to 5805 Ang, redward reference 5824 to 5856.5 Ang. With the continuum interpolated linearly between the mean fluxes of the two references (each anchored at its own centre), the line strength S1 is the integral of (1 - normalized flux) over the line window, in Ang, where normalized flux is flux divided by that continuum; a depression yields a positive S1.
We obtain 0.73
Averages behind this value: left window 16.7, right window 18.3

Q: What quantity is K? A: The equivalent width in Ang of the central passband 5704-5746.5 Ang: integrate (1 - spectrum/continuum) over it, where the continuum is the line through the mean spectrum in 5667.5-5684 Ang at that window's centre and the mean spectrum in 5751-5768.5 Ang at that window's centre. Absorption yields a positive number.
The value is 1.1 Ang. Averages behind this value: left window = 17.1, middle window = 17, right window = 17.6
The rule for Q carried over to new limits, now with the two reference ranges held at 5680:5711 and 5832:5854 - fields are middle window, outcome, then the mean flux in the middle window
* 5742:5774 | -1.1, 17.9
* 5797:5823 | 0.1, 17.9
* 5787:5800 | 0.7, 16.8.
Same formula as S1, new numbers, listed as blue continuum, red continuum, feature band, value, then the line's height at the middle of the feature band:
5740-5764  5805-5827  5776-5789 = 1.2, 17.8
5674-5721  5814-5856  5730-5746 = -0.4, 17.1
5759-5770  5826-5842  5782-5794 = 1.3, 18.2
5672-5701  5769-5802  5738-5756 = -0.8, 17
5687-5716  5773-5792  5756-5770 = -1.1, 16.6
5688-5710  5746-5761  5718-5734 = 0.3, 16.9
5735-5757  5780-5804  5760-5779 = -1.0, 17.2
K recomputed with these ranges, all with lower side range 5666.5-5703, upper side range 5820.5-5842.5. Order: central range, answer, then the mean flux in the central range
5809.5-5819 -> 0.17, 17.9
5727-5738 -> 0.26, 16.9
